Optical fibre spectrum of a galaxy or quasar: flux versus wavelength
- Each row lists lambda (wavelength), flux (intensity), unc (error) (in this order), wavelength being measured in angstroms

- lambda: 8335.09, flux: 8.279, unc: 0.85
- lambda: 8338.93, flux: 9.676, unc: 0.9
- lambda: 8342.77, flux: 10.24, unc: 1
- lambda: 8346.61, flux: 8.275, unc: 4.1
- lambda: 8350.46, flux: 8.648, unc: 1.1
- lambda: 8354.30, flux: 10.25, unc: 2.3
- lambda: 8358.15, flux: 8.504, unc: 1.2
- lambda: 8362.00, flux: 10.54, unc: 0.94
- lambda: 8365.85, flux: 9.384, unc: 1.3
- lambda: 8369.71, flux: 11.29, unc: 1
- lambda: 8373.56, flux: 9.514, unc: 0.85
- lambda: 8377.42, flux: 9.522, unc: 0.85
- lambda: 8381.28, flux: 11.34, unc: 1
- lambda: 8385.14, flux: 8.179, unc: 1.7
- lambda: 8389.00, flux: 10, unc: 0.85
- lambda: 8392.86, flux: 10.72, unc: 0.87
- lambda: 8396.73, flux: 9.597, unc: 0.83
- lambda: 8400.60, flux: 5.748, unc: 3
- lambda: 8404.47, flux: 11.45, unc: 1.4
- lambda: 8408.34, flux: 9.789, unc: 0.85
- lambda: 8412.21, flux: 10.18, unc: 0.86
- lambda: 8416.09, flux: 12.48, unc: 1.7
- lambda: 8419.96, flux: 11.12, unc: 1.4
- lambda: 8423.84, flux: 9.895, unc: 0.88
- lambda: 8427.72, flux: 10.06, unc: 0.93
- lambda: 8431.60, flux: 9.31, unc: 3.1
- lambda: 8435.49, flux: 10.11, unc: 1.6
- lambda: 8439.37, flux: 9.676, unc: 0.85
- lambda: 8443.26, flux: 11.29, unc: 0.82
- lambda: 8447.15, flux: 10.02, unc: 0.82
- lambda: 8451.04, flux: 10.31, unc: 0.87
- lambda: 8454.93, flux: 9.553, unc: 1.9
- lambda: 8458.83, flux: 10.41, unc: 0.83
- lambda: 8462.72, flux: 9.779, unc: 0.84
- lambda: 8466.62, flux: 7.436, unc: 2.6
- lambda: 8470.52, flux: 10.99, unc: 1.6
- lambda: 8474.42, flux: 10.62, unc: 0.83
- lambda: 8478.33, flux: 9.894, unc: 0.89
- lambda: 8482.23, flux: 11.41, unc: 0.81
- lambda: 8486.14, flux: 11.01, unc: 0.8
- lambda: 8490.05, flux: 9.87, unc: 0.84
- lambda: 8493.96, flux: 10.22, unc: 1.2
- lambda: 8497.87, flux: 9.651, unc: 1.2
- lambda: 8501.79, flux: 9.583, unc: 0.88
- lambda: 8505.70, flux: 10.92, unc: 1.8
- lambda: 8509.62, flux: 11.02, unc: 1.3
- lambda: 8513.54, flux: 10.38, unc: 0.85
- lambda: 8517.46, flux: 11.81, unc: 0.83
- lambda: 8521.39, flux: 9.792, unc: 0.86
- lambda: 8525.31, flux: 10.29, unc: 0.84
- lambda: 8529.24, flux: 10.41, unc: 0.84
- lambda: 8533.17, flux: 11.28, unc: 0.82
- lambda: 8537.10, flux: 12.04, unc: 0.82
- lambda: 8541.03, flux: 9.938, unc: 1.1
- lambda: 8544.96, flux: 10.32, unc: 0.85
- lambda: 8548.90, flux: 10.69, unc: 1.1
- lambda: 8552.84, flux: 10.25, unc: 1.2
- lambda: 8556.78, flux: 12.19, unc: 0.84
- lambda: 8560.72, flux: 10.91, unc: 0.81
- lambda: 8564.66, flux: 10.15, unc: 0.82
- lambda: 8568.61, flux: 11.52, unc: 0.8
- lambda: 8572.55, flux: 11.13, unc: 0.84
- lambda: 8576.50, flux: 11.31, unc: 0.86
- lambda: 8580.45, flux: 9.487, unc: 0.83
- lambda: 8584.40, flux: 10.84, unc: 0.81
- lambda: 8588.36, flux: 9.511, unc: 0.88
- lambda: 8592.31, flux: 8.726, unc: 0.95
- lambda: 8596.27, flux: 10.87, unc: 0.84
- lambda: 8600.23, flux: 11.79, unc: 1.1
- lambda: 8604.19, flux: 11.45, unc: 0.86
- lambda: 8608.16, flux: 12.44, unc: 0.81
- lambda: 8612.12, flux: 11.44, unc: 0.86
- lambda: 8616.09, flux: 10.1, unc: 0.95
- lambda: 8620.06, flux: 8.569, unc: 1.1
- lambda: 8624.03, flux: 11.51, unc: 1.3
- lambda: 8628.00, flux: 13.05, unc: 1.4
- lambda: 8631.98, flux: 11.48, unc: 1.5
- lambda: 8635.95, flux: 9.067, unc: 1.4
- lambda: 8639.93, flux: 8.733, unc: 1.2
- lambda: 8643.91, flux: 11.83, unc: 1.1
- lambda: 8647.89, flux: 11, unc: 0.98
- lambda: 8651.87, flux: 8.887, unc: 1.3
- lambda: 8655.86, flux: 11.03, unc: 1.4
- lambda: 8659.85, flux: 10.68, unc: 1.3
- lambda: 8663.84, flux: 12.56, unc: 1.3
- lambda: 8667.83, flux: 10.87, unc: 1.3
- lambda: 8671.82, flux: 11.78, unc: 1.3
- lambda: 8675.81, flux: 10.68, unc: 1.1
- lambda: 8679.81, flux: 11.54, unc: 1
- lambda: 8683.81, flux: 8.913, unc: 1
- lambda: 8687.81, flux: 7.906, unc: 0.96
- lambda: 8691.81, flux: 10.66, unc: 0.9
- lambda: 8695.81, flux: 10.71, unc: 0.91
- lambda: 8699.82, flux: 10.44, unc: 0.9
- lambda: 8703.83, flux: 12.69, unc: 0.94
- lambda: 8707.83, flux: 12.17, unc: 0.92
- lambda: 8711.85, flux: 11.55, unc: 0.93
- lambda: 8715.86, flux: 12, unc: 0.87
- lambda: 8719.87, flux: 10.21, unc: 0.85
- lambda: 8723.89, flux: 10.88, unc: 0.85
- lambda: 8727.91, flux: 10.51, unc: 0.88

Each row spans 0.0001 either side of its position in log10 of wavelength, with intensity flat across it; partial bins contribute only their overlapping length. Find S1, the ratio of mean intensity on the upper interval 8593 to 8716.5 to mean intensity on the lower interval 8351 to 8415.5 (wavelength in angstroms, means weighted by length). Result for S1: 1.1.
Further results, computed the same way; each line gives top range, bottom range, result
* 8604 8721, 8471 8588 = 1.02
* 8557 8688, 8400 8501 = 1.06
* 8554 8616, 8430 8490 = 1.08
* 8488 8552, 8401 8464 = 1.03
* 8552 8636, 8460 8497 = 1.07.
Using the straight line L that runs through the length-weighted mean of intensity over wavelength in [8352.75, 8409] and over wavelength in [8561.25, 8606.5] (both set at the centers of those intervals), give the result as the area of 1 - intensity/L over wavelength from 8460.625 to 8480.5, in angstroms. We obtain 0.7 angstroms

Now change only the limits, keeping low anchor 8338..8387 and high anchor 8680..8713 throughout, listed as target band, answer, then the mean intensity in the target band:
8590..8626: -1.27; 10.8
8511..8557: -2.57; 10.7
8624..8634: -1.58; 12.1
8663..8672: -0.90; 11.6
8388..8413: 0.40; 9.6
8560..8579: -1.29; 11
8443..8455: -0.44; 10.3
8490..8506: 0.12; 9.98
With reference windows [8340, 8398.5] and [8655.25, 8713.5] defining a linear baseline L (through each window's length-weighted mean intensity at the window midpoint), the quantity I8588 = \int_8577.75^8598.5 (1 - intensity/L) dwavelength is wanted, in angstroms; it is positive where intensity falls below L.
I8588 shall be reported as 1.2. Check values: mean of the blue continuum 9.73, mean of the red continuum 10.9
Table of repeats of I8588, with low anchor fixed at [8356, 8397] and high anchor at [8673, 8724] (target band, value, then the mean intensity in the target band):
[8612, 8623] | 0.7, 9.92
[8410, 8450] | -1.5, 10.4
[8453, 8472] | 1.0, 9.6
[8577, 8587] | 0.2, 10.3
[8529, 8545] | -0.9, 10.9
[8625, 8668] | -0.8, 10.8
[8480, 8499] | -0.5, 10.5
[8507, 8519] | -0.9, 11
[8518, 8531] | 0.0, 10.3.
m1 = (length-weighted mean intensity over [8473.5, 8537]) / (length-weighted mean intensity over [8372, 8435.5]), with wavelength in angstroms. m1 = 1.06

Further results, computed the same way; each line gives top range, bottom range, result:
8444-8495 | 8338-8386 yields 1.05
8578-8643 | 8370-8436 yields 1.06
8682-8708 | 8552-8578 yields 0.94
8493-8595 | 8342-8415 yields 1.09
